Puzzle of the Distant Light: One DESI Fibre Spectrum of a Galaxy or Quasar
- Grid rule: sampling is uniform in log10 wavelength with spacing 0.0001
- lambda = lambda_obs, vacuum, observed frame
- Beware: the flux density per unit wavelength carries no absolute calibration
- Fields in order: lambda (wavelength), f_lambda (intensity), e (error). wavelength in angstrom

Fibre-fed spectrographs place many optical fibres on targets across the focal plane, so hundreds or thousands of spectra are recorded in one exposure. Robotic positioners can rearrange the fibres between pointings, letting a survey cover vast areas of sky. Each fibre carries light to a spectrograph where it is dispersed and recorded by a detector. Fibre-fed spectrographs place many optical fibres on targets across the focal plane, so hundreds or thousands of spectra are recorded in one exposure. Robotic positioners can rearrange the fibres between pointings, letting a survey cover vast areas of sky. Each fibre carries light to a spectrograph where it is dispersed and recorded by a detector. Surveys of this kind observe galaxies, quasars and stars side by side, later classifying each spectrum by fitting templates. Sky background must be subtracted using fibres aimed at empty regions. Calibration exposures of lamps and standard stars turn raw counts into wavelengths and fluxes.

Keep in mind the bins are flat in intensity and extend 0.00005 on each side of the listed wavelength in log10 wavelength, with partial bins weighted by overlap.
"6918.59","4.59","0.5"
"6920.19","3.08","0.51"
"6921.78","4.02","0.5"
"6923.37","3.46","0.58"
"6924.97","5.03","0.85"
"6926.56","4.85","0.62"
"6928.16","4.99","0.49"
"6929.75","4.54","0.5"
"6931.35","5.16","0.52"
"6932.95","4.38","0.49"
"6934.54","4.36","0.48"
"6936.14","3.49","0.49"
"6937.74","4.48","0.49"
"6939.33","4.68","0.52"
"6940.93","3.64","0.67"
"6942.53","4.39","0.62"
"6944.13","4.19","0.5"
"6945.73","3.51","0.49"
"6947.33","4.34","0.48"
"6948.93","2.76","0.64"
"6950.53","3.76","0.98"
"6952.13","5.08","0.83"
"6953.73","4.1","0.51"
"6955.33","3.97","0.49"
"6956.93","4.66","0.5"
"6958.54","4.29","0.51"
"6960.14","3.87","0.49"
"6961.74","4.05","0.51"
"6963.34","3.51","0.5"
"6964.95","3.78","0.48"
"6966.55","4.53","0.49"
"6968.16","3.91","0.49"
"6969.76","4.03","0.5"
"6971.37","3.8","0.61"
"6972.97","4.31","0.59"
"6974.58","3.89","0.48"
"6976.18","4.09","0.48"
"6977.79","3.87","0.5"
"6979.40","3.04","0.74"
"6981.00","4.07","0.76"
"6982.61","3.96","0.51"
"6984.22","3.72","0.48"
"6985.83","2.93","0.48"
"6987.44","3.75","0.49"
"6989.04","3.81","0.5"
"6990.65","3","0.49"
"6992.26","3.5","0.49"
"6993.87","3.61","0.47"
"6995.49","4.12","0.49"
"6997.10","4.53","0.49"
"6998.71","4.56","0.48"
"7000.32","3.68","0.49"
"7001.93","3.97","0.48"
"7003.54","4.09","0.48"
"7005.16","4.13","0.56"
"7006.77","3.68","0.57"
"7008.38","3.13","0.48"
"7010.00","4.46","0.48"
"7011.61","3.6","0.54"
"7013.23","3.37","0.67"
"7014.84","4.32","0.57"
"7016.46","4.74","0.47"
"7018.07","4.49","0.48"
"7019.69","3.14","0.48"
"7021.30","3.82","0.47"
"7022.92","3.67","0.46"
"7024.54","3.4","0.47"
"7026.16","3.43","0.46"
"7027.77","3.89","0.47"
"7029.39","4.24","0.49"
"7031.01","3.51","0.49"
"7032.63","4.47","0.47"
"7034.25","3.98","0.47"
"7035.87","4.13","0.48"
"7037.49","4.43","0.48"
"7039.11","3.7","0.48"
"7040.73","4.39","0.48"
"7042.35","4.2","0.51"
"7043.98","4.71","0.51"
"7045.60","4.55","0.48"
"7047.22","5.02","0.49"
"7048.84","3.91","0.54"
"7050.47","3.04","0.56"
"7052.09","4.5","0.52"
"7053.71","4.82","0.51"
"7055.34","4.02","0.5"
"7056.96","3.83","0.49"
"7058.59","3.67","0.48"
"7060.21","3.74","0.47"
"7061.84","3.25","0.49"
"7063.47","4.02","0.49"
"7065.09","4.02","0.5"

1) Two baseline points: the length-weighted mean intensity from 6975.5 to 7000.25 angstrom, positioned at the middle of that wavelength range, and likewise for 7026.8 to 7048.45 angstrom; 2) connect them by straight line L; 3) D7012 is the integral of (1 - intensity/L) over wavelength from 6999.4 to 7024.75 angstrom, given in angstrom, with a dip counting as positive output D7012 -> 0.78 angstrom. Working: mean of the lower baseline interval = 3.77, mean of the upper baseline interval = 4.24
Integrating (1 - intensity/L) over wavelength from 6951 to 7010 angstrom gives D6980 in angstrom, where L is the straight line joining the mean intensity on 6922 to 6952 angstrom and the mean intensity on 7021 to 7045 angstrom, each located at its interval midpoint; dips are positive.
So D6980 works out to 3.0 angstrom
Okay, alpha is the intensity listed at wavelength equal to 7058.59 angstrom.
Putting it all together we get 3.67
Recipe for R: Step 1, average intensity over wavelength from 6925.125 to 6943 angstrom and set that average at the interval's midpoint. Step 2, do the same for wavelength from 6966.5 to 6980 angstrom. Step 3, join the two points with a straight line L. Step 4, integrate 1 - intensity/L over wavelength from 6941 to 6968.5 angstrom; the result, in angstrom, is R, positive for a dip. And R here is 1.0 angstrom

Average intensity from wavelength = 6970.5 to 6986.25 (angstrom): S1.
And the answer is 3.79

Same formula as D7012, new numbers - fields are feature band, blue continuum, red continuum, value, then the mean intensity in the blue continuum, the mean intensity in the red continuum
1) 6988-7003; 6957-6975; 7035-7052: 0.85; 4.02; 4.22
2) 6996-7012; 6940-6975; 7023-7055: 0.30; 4.02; 4.11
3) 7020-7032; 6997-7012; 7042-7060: 1.11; 3.97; 4.19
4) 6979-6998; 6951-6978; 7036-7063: 1.93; 4.1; 4.11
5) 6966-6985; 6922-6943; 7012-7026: 0.92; 4.41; 3.84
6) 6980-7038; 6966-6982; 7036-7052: 3.14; 3.94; 4.23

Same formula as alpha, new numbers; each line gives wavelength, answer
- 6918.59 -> 4.59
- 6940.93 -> 3.64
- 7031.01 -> 3.51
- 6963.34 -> 3.51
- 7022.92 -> 3.67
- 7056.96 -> 3.83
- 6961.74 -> 4.05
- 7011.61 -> 3.6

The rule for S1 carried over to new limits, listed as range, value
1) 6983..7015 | 3.79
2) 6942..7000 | 3.92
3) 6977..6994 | 3.57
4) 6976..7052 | 3.92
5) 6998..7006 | 4.08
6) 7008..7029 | 3.83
